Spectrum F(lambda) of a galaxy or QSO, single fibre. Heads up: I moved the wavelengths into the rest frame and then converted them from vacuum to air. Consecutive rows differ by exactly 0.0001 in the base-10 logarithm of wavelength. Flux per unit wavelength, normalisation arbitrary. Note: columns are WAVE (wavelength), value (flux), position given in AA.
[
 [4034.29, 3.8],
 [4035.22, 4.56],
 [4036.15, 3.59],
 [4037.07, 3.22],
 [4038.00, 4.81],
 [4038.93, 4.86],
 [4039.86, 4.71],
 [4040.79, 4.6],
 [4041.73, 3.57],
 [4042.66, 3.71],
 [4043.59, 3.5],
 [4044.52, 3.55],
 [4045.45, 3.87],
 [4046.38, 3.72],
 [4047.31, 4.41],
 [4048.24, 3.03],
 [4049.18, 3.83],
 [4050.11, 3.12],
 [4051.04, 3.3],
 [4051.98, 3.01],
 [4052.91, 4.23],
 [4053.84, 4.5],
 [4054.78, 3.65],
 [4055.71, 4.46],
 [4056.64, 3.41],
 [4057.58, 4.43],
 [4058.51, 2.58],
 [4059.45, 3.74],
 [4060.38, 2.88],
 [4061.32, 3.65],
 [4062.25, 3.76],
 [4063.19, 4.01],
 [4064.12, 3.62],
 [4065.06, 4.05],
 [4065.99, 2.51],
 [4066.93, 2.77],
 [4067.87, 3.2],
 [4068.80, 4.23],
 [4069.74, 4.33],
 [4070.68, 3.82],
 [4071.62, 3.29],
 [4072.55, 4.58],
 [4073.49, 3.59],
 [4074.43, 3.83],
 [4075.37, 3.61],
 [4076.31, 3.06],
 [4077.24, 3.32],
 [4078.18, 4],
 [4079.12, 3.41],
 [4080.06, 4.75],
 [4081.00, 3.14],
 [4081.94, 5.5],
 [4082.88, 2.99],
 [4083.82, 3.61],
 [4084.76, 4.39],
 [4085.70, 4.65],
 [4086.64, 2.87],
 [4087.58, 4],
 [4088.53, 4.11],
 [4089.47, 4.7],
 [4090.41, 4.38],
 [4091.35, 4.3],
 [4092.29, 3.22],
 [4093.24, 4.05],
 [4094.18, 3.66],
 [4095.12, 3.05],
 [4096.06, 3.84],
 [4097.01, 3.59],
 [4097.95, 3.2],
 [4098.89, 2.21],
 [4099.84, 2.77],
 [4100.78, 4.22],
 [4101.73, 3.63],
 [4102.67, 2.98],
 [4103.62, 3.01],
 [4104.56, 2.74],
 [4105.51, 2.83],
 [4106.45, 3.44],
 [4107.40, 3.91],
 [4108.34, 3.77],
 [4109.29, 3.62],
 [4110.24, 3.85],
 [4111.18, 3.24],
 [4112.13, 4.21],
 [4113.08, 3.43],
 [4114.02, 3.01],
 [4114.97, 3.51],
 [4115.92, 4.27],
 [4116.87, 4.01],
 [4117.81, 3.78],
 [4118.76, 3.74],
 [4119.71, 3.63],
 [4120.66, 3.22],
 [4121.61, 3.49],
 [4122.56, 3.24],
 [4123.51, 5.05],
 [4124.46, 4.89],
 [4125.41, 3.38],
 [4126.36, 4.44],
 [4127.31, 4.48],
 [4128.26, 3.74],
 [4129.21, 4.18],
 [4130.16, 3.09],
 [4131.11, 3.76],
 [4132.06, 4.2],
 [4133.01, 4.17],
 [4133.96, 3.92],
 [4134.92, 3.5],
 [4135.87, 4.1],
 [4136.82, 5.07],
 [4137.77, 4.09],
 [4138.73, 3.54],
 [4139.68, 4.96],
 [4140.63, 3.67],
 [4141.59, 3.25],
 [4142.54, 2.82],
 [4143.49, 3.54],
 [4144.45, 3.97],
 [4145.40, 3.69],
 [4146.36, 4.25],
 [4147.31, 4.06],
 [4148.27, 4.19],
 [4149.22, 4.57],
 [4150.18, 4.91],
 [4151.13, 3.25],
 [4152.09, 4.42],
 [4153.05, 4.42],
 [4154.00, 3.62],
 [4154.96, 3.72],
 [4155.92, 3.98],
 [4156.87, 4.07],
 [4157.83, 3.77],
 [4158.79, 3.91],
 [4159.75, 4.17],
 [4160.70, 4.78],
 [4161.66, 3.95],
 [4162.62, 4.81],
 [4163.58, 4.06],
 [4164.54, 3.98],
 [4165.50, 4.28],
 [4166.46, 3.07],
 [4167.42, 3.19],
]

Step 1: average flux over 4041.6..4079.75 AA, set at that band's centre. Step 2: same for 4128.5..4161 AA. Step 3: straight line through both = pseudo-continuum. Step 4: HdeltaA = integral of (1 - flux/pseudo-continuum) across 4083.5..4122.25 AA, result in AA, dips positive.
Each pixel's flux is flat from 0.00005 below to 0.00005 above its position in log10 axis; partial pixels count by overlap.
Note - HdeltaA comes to 2.0 AA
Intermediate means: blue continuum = 3.64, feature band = 3.61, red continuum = 3.98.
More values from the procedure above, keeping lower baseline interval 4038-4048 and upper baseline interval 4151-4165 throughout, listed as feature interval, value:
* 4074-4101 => 2.2 AA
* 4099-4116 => 2.7 AA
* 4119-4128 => 0.2 AA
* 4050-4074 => 2.4 AA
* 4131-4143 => 0.4 AA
